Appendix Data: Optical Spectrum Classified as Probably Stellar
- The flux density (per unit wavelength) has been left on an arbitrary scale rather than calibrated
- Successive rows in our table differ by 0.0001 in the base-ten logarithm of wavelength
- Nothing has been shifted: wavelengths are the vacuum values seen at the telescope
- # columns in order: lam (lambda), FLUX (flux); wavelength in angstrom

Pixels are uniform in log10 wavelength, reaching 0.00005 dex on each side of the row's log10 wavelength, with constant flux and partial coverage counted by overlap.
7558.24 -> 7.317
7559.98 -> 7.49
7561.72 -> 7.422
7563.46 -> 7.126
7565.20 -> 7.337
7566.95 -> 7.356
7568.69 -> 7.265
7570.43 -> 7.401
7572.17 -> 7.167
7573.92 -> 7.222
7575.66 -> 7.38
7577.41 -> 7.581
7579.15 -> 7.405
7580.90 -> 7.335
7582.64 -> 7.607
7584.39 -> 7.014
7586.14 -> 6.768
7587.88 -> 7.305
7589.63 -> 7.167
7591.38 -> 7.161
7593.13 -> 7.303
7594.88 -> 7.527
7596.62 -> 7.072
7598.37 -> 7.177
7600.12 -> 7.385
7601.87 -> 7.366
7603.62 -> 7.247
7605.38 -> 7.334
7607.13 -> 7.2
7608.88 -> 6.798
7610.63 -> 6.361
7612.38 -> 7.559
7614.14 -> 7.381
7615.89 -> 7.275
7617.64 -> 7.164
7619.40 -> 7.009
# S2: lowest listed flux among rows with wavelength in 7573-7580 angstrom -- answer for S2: 7.222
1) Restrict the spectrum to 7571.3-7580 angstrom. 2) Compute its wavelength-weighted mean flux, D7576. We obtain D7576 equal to 7.35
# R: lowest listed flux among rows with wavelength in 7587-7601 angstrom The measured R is 7.072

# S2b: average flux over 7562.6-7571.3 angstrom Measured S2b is 7.3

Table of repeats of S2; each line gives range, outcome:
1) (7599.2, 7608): 7.2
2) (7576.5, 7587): 6.768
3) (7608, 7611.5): 6.361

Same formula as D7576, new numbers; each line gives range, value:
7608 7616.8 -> 7.08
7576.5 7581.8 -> 7.44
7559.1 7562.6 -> 7.46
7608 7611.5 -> 6.59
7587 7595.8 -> 7.3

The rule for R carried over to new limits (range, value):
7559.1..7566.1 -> 7.126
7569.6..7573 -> 7.167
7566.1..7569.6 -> 7.265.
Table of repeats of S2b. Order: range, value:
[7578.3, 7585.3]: 7.33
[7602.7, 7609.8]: 7.14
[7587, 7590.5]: 7.24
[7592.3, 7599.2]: 7.28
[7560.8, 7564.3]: 7.28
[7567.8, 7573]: 7.29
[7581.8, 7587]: 7.12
